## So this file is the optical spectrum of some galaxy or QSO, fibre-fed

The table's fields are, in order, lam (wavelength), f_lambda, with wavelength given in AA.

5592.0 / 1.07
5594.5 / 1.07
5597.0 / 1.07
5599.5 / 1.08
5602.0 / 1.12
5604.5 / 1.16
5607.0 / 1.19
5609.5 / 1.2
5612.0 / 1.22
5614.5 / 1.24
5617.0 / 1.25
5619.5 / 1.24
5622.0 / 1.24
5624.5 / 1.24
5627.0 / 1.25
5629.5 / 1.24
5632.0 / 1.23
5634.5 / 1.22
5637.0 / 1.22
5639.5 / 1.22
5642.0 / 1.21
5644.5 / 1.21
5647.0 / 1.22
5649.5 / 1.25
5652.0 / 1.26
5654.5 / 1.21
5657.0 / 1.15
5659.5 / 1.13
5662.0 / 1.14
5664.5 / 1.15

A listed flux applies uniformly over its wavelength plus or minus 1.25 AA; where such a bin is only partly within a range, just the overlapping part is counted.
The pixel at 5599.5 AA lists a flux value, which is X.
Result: 1.08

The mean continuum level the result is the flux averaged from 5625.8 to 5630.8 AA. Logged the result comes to 1.24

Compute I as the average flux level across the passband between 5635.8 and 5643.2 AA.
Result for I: 1.22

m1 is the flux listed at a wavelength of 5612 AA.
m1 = 1.22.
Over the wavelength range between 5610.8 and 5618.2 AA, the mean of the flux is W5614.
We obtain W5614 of 1.24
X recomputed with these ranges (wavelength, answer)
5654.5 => 1.21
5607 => 1.19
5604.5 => 1.16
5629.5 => 1.24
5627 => 1.25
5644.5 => 1.21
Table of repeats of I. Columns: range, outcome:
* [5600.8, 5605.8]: 1.14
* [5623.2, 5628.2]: 1.24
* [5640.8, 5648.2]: 1.21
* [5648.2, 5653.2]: 1.25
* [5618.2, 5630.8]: 1.24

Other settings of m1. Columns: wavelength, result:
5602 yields 1.12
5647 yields 1.22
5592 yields 1.07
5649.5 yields 1.25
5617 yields 1.25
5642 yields 1.21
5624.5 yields 1.24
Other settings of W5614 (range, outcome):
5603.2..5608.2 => 1.17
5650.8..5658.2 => 1.21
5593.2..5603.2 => 1.08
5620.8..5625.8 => 1.24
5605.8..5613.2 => 1.2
